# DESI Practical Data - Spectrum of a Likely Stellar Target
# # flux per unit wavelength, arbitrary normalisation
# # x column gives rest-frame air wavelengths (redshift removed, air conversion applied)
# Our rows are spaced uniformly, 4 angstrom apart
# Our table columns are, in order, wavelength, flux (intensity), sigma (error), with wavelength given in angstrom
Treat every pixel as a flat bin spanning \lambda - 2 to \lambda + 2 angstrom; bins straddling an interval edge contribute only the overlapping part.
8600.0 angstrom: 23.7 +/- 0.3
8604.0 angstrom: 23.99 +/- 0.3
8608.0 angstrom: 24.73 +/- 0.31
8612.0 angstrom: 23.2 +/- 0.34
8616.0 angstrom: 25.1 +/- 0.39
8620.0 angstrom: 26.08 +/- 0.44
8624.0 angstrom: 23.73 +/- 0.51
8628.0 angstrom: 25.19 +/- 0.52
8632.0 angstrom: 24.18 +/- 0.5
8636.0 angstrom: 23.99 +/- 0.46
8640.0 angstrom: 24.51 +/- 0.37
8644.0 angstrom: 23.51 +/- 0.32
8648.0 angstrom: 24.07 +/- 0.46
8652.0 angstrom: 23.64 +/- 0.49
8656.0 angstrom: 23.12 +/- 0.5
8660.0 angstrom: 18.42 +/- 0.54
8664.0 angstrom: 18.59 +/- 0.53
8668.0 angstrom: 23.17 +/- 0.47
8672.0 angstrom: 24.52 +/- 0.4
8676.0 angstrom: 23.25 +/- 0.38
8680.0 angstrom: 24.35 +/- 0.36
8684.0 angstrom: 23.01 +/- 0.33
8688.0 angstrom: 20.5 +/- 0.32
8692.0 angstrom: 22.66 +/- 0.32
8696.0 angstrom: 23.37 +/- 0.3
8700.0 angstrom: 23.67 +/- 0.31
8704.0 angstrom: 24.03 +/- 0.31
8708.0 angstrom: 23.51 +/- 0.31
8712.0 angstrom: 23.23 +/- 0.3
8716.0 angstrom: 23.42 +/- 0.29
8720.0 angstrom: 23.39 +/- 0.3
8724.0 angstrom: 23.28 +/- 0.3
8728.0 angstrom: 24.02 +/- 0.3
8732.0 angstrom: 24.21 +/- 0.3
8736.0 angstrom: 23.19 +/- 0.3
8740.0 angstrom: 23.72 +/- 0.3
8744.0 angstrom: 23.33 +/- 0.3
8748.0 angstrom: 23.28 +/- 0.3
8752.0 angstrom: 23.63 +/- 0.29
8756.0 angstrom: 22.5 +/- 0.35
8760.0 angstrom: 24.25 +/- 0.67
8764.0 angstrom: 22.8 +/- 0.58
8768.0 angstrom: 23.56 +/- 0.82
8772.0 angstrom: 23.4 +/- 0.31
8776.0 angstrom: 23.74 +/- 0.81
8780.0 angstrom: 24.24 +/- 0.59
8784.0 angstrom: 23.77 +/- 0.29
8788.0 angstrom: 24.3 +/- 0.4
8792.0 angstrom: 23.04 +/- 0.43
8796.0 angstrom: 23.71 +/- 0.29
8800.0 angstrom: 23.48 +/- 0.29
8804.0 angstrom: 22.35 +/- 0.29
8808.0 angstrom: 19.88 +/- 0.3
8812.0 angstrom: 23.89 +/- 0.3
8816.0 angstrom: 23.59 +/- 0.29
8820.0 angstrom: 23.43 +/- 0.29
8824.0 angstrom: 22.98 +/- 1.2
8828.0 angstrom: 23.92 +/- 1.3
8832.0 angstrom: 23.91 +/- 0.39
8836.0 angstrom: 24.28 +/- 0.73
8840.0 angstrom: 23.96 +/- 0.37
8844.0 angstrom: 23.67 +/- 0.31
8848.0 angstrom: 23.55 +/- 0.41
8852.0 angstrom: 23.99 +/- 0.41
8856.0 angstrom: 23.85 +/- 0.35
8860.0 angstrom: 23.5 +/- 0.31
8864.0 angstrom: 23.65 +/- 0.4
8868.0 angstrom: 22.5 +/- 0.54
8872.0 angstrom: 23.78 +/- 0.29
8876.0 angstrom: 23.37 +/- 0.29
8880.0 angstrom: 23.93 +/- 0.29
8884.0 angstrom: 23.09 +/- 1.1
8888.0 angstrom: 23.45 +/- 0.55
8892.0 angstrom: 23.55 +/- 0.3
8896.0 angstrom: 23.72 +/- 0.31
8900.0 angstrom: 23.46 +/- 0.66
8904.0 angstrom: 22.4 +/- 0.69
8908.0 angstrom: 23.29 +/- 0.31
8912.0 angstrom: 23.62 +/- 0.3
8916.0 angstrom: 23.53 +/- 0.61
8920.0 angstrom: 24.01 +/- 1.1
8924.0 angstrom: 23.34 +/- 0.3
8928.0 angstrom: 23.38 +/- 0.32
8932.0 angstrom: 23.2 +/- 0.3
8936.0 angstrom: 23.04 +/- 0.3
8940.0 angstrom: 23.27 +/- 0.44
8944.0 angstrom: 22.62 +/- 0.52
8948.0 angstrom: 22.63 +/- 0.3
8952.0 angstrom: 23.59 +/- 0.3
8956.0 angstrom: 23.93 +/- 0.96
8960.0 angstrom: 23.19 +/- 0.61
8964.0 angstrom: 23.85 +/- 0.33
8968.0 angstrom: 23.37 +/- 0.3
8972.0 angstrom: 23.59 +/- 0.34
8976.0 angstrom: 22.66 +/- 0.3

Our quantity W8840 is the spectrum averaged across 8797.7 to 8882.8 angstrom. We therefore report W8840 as 23.4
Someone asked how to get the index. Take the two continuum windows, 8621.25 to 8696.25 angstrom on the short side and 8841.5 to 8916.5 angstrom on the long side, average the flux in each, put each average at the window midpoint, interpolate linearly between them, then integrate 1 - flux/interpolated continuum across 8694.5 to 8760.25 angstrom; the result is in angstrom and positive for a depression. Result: -0.9 angstrom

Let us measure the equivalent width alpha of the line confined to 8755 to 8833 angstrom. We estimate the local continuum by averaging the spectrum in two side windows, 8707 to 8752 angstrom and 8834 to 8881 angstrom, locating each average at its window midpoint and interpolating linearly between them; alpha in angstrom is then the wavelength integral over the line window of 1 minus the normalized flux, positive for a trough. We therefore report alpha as 0.8 angstrom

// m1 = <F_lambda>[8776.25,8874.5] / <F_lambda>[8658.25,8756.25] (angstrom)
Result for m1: 1.02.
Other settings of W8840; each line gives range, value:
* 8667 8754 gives 23.4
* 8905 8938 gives 23.4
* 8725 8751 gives 23.6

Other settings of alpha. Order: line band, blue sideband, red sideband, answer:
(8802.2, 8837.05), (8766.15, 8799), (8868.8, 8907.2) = 0.72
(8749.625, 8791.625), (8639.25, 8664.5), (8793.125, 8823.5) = -1.50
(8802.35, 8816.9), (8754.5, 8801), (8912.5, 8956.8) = 0.73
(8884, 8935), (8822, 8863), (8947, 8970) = 0.42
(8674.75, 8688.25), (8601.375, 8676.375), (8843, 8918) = 0.27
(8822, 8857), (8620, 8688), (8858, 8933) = -0.63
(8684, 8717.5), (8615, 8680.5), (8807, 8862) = 0.61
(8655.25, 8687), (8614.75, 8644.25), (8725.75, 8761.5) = 2.61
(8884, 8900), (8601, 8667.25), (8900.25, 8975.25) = -0.11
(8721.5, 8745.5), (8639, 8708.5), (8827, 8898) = -0.55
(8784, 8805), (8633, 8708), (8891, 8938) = -0.27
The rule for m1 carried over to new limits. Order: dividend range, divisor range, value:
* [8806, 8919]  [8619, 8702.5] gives 1.01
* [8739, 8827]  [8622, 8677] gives 1.01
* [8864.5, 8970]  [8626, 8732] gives 1.01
